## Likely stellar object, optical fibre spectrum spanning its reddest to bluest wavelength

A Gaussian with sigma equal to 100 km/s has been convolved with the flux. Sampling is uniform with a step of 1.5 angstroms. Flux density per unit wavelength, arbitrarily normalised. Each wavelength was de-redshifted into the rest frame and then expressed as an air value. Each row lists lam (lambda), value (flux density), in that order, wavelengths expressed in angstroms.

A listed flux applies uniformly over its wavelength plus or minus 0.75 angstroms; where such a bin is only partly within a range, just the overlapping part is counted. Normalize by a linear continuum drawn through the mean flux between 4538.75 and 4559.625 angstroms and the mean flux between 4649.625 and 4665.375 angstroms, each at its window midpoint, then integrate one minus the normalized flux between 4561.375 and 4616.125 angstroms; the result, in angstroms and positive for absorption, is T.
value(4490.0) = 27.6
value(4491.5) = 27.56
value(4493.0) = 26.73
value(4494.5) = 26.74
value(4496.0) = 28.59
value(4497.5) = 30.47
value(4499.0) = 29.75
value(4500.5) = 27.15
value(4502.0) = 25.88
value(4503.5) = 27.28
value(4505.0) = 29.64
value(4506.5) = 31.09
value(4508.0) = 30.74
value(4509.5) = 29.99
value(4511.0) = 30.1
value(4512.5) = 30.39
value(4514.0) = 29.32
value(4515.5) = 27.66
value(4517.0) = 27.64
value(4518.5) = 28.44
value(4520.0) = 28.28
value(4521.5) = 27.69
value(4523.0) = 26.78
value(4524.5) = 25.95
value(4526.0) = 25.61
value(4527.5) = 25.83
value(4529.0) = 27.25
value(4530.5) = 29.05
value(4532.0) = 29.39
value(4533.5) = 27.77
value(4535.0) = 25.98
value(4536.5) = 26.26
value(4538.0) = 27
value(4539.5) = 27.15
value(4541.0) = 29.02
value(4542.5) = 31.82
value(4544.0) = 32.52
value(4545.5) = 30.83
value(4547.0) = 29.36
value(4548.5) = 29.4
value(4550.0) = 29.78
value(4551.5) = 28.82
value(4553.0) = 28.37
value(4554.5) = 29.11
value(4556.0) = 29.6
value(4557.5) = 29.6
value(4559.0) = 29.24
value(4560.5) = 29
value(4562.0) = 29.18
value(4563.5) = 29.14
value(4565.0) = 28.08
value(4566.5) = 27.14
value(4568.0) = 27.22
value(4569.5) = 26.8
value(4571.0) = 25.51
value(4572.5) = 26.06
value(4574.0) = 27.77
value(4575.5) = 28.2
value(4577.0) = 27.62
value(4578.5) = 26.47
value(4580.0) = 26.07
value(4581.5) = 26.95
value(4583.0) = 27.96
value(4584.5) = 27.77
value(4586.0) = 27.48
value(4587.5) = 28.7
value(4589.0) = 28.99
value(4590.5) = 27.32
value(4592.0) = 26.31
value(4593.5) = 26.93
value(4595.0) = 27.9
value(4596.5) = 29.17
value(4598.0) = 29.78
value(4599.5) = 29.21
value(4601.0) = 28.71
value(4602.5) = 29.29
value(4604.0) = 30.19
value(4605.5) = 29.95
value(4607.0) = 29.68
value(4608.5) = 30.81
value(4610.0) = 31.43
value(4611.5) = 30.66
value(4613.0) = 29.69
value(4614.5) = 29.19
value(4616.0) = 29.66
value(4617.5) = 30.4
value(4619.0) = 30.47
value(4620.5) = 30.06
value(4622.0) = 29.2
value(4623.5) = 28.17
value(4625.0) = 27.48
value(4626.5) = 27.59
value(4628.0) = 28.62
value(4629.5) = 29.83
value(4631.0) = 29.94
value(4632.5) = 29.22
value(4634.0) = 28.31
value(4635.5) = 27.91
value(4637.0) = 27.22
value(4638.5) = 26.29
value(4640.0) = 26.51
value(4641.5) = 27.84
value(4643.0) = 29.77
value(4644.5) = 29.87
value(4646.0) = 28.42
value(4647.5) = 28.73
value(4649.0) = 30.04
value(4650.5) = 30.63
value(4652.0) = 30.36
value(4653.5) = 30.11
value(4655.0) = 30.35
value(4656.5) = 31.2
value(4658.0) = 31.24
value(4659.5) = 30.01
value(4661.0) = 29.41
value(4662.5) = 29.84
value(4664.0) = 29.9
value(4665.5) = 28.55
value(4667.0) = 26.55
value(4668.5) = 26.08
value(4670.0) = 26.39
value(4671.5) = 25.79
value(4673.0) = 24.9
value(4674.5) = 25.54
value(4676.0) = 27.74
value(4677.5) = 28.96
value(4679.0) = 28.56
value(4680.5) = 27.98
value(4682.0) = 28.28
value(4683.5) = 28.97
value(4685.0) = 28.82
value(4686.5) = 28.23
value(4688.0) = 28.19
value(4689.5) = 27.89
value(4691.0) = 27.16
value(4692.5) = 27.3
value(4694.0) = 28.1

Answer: 2.8 angstroms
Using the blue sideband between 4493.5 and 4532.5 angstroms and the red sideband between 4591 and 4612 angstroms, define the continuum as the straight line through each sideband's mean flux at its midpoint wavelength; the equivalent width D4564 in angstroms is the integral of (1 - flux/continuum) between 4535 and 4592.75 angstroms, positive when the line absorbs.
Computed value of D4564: 1.2 angstroms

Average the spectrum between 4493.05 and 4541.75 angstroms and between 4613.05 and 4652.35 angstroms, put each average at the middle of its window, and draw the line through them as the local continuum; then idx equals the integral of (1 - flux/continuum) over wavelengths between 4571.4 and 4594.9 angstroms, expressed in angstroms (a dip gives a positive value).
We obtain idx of 0.99 angstroms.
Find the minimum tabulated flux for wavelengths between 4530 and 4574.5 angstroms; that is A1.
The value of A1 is 25.51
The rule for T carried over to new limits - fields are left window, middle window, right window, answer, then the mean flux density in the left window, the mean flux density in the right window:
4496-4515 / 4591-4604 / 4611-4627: 0.4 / 29.3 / 29.3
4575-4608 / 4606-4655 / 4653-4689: -1.6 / 28.2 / 28.4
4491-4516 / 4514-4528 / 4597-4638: 0.8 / 28.8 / 29.3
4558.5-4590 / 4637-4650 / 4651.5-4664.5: 0.6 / 27.7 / 30.3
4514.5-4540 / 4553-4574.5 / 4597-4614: 0.3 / 27.3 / 29.9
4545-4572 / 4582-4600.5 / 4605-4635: 0.6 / 28.6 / 29.5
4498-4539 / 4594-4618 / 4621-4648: -1.2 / 28.1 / 28.4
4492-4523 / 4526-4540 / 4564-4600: 0.5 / 28.6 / 27.6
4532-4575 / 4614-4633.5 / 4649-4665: 0.3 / 28.5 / 30.3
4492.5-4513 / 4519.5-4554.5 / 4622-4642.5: 0.5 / 28.9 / 28.1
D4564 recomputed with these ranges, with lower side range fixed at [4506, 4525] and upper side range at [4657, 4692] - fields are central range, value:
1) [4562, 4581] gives 0.9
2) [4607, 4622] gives -1.0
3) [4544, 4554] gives -0.4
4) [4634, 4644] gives 0.2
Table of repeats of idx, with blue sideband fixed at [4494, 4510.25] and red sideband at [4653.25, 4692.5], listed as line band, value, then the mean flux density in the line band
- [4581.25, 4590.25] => 0.19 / 28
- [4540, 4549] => -0.53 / 30.4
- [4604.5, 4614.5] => -0.62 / 30.3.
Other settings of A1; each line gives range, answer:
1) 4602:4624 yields 28.17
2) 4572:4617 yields 26.06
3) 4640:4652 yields 26.51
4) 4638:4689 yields 24.9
